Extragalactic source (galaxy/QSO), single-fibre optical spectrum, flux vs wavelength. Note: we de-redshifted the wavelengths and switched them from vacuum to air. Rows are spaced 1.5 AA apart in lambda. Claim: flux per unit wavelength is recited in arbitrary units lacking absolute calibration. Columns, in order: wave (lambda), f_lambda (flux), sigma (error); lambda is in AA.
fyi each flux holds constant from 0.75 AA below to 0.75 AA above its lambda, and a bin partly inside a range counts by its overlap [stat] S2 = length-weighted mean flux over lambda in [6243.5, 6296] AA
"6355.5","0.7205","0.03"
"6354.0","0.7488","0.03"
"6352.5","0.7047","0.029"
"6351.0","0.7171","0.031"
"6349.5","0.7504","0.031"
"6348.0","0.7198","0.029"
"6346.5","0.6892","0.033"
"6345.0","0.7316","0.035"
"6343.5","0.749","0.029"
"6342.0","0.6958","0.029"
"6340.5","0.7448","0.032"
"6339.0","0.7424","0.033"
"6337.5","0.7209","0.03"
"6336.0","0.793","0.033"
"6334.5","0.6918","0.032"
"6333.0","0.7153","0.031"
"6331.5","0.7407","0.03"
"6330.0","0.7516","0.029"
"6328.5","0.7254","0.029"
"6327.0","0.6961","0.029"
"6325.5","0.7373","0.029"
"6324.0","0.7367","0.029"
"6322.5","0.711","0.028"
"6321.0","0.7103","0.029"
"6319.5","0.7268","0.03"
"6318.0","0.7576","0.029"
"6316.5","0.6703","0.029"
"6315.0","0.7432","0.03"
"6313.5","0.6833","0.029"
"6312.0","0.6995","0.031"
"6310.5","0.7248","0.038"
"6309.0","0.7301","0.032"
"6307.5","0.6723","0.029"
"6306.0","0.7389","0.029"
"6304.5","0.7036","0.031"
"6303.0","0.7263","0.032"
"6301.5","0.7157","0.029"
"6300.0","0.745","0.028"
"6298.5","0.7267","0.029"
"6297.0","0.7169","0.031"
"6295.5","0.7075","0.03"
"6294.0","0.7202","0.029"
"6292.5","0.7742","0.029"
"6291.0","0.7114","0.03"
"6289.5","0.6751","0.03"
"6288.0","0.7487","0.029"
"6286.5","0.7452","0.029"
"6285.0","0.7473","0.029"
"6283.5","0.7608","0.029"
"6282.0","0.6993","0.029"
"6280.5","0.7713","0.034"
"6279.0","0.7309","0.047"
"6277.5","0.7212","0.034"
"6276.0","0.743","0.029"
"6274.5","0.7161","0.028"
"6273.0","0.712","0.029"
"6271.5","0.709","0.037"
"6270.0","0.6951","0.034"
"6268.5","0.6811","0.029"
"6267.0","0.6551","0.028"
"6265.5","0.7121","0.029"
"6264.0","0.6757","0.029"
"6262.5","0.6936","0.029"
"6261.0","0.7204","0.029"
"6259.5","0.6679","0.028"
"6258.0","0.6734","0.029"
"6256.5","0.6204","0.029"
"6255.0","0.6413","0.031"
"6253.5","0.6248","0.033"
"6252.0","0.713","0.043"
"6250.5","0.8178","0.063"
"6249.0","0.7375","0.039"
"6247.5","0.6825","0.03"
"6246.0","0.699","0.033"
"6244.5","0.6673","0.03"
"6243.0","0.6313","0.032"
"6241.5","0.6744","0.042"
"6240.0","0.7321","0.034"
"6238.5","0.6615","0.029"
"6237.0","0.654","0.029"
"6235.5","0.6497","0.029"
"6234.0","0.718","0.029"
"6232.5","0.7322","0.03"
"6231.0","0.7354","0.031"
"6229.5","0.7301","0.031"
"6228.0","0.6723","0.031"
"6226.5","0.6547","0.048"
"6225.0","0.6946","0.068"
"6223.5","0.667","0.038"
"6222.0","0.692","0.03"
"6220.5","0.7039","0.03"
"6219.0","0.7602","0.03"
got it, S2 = 0.707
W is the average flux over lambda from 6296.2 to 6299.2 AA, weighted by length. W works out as 0.721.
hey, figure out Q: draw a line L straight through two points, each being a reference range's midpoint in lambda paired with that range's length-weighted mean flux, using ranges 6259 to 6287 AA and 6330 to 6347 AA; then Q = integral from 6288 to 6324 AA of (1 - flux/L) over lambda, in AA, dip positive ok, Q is 0.2 AA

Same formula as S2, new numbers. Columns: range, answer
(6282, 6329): 0.722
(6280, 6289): 0.743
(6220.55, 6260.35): 0.687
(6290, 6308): 0.722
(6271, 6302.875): 0.729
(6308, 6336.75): 0.723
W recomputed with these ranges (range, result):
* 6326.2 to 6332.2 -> 0.728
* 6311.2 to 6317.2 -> 0.7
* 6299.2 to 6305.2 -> 0.723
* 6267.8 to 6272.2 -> 0.695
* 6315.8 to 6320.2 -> 0.719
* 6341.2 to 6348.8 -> 0.717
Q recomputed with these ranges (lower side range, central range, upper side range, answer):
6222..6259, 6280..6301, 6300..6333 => -0.7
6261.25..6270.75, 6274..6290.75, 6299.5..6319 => -0.8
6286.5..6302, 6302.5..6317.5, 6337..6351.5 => 0.3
